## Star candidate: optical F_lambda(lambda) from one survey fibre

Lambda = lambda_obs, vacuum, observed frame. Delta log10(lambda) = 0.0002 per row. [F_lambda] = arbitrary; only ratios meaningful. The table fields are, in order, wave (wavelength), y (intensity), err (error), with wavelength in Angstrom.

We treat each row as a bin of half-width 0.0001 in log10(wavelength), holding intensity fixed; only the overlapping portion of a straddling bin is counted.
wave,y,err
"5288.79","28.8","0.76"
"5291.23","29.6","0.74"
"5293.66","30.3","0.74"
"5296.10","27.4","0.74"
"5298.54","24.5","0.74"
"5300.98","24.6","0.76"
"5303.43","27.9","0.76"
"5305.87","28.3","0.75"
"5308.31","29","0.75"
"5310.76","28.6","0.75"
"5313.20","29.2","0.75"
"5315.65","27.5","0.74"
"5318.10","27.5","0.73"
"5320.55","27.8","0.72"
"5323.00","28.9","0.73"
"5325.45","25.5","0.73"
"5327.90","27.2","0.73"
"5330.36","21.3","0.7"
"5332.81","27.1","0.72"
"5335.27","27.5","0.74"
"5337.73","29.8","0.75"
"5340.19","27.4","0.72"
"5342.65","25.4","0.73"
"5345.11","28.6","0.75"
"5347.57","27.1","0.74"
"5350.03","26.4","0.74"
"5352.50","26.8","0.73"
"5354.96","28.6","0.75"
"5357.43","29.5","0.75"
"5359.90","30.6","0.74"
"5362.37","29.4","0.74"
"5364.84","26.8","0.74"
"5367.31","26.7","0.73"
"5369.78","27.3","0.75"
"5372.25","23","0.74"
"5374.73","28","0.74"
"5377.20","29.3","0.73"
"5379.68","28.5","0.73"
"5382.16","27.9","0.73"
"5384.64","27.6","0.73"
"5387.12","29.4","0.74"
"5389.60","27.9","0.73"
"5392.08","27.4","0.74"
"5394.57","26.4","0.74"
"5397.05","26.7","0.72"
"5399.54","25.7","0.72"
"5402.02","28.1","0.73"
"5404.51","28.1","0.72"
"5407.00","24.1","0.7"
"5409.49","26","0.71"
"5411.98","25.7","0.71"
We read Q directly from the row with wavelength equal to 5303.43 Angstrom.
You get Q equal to 27.9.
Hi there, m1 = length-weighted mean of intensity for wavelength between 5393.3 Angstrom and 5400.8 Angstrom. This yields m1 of 26.3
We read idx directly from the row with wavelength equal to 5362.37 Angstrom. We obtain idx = 29.4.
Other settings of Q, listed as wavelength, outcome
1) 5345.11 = 28.6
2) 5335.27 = 27.5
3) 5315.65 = 27.5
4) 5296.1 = 27.4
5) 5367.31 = 26.7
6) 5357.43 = 29.5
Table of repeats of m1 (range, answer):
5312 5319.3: 28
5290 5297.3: 29.1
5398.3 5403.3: 26.9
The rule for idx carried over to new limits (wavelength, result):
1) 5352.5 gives 26.8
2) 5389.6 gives 27.9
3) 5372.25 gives 23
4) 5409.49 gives 26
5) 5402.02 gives 28.1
